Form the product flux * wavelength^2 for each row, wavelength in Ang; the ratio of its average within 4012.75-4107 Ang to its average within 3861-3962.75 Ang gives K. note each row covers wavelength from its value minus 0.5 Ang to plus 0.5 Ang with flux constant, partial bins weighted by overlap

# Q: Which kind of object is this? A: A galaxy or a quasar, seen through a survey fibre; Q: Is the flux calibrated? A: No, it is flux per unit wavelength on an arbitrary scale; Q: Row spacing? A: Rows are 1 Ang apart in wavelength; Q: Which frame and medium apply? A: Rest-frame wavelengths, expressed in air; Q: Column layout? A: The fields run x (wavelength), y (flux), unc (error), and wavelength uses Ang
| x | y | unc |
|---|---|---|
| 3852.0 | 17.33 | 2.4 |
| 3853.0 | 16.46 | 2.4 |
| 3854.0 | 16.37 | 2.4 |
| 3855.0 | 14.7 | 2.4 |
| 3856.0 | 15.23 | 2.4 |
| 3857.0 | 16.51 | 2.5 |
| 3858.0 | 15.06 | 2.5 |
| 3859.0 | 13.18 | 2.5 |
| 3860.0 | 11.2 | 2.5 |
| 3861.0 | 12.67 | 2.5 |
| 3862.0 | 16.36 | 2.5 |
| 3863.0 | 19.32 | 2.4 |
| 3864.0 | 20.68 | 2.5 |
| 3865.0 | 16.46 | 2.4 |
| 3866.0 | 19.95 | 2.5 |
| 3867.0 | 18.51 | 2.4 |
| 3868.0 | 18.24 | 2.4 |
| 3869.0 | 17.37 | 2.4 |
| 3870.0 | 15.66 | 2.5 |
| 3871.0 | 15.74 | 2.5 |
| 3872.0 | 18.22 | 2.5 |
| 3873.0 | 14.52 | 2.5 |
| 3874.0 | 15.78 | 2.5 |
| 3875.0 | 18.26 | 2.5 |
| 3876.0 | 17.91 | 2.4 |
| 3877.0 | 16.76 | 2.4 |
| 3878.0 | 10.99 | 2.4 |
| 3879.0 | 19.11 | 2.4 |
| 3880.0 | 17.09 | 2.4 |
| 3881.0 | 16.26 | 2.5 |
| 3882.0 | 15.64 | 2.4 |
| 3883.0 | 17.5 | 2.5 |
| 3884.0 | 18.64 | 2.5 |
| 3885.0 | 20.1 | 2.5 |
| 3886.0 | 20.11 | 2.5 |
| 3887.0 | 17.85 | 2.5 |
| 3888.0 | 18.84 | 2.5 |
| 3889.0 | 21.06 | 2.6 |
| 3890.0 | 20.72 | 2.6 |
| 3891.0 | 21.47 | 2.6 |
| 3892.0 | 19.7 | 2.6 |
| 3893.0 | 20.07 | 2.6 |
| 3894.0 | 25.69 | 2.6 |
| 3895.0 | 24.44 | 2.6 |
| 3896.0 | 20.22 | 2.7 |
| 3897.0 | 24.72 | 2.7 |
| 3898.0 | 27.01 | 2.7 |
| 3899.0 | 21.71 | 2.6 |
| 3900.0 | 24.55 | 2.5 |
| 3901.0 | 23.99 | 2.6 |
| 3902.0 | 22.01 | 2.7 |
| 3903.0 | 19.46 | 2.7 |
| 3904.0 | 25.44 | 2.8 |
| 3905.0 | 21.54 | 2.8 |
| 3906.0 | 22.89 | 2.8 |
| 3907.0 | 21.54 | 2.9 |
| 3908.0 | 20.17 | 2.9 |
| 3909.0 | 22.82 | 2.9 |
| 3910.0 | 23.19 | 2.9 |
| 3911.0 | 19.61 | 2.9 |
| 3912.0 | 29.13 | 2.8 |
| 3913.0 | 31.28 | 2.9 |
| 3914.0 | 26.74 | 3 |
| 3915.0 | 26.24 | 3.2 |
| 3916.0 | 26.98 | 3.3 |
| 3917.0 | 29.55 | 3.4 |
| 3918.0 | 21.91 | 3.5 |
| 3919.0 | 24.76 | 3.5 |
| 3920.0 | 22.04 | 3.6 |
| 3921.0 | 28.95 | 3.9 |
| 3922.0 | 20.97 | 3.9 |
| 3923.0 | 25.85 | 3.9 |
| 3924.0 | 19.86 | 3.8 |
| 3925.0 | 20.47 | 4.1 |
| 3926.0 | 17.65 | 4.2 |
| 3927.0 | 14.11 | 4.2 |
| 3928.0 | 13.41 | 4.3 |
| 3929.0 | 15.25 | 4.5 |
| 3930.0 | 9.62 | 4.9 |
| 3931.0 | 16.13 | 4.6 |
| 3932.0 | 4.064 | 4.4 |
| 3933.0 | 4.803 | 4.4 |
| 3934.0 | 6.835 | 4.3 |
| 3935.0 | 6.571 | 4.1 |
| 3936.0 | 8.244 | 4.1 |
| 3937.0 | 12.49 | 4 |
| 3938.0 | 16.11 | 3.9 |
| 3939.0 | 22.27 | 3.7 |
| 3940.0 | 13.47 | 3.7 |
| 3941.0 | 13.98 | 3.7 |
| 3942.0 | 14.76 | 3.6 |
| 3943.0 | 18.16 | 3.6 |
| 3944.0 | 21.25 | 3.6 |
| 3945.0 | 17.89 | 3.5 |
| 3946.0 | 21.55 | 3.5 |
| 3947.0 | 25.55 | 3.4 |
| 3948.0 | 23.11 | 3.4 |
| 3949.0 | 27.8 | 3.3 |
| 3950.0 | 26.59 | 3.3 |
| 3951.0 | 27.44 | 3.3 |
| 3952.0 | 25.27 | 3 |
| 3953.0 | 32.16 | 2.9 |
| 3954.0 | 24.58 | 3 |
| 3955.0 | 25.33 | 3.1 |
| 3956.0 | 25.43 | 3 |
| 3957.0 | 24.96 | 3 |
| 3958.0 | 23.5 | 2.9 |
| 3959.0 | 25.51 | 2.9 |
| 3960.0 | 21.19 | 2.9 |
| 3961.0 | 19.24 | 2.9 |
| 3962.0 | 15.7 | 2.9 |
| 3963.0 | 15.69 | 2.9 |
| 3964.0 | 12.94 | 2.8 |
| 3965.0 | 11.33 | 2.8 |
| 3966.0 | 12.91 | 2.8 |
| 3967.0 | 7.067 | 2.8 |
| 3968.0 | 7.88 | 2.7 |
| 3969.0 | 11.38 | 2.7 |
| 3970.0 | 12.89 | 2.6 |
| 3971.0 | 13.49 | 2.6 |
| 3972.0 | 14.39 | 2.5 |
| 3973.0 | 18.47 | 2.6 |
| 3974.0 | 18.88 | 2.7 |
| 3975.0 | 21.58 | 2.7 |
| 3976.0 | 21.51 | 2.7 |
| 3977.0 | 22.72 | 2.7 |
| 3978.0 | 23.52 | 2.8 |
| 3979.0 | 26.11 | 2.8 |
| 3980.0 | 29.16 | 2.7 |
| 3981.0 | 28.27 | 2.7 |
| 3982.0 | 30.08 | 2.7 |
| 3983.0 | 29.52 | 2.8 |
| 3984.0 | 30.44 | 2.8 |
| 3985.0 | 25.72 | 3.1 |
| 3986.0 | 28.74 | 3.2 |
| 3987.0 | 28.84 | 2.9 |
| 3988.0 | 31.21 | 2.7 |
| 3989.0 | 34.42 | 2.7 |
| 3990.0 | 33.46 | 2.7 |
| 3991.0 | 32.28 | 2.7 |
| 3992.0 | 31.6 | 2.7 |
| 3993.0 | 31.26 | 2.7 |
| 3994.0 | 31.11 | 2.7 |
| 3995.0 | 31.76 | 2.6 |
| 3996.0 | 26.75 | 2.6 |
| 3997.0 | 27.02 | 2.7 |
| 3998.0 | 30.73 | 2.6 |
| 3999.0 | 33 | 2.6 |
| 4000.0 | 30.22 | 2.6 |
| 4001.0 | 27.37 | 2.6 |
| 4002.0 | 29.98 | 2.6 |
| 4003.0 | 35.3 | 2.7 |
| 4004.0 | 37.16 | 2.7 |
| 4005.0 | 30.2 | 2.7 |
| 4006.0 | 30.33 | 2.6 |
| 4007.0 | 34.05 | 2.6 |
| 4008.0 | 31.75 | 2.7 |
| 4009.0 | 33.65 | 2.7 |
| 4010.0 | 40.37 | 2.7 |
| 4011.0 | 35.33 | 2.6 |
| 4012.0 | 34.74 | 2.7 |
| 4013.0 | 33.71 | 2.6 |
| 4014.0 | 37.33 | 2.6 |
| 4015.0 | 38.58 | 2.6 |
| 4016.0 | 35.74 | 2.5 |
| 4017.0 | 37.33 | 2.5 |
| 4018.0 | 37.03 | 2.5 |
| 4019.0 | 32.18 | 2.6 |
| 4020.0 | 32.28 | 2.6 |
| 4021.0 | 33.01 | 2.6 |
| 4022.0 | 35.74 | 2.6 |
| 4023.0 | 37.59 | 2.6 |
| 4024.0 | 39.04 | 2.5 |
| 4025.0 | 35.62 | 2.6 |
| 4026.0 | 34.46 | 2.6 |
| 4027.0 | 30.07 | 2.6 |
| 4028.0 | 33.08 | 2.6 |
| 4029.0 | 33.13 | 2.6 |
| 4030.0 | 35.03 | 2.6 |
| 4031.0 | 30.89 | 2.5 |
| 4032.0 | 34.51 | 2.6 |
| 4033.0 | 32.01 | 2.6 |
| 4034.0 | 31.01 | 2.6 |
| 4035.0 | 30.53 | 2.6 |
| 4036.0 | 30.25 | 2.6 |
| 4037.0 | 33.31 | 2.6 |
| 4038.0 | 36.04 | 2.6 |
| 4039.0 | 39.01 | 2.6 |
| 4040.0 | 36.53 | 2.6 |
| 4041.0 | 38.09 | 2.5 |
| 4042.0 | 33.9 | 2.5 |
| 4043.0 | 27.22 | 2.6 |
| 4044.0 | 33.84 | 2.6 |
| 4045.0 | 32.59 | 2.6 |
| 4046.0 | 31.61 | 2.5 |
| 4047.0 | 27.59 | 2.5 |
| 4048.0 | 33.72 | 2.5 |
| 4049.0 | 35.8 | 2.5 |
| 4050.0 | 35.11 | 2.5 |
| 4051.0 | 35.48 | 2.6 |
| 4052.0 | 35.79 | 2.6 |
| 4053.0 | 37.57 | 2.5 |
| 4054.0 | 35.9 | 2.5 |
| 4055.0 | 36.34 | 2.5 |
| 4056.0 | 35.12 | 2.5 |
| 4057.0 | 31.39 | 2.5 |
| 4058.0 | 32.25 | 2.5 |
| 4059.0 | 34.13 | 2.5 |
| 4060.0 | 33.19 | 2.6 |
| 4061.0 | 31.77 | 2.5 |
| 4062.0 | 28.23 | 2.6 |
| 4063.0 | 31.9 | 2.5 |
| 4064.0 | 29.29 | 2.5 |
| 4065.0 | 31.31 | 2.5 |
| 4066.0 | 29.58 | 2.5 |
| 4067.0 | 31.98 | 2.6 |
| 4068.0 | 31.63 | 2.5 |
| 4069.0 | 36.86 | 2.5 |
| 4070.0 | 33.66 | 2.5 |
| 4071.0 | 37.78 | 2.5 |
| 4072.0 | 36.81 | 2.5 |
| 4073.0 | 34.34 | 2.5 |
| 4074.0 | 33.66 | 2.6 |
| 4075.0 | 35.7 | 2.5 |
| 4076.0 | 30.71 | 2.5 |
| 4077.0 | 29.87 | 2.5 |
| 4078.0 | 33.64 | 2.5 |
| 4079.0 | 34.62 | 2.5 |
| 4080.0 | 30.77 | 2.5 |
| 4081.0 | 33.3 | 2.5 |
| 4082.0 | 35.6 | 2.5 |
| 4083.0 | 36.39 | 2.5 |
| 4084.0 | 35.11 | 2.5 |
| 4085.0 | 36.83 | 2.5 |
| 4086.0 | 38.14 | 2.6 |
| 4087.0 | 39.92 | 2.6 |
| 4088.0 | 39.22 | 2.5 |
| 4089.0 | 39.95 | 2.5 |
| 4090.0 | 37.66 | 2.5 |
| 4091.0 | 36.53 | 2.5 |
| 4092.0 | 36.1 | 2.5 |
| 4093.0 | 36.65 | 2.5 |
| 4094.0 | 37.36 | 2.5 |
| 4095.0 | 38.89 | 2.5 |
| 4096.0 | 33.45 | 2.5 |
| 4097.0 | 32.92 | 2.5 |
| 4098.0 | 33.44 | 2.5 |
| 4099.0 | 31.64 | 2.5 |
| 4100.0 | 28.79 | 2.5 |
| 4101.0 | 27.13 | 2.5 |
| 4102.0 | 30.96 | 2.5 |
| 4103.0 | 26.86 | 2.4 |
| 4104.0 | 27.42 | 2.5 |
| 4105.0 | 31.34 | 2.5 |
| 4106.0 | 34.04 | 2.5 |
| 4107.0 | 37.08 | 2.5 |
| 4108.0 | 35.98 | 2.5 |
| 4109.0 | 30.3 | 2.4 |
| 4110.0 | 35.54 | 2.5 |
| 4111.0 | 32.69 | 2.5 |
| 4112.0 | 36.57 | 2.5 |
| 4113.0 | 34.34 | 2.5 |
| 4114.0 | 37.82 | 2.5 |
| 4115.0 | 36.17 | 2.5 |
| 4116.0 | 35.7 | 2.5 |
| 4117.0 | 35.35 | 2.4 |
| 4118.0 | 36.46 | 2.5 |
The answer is 1.83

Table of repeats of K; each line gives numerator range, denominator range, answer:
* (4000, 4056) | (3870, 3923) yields 1.70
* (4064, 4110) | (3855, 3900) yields 2.07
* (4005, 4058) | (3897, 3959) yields 1.72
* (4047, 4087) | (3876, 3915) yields 1.73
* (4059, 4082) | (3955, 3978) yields 1.97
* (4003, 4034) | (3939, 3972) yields 1.84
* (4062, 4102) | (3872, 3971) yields 1.90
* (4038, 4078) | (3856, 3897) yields 2.05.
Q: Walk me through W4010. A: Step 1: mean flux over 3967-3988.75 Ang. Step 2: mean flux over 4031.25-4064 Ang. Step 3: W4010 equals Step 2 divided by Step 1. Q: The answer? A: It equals 1.5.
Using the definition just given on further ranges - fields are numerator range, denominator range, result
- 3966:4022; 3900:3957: 1.38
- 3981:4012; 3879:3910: 1.49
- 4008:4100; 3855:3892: 2.00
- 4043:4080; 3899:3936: 1.65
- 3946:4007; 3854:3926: 1.23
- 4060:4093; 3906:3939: 1.80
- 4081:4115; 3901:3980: 1.76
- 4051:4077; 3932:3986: 1.71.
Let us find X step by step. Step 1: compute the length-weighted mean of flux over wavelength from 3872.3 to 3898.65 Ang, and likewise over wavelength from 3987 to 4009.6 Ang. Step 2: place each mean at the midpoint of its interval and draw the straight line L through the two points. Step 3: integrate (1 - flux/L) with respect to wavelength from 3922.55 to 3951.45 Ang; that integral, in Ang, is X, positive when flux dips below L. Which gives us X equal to 9.6 Ang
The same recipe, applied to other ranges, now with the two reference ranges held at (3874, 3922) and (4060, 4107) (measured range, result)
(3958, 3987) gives 7.2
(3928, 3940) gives 6.4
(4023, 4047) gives -2.3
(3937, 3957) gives 2.3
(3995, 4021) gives -3.9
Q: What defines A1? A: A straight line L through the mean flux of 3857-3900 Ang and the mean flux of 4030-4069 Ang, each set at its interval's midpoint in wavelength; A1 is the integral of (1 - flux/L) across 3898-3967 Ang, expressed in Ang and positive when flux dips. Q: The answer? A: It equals 7.79 Ang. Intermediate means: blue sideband 18.4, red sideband 33.1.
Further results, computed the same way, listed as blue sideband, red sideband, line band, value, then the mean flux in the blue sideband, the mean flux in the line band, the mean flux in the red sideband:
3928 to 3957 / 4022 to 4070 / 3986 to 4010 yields -4.78 Ang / 18.1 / 31.6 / 33.5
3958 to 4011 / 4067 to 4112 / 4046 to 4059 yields -1.28 Ang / 25.5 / 34.2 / 34.3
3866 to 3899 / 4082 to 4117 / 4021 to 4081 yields -4.67 Ang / 18.9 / 33.5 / 34.7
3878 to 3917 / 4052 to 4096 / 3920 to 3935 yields 5.30 Ang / 21.9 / 15.5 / 34.6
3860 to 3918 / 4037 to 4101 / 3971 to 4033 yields -3.81 Ang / 20.4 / 31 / 34.2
